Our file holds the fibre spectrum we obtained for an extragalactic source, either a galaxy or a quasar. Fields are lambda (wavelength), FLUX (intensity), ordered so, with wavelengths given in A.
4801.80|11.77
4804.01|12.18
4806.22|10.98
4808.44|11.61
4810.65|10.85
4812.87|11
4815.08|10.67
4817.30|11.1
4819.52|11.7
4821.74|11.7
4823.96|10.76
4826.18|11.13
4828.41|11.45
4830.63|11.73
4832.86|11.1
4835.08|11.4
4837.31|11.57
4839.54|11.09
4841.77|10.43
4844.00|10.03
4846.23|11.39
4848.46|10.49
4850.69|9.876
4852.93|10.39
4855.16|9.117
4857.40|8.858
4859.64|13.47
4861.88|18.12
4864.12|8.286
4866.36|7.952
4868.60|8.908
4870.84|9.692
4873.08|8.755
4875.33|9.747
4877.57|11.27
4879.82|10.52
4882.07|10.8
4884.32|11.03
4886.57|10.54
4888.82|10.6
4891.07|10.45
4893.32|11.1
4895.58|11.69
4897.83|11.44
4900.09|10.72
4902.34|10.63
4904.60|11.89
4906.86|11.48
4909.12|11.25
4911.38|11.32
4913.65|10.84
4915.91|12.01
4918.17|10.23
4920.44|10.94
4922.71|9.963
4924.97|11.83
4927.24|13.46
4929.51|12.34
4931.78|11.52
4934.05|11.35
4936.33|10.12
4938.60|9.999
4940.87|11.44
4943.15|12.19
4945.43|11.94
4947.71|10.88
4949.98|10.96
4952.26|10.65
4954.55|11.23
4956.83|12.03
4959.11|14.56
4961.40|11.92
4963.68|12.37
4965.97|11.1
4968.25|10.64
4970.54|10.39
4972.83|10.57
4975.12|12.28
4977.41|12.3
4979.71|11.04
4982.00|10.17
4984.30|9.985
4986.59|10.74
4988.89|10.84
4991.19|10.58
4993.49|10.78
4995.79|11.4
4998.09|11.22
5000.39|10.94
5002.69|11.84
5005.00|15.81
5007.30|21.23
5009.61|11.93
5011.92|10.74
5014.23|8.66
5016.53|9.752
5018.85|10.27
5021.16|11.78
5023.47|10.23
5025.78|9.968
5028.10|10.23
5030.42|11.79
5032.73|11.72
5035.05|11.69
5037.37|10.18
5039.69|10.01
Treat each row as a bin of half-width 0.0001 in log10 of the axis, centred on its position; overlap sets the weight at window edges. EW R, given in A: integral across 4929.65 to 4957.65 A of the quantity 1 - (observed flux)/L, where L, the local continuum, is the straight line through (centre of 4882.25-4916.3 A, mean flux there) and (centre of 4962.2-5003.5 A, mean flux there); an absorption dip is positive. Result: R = -0.3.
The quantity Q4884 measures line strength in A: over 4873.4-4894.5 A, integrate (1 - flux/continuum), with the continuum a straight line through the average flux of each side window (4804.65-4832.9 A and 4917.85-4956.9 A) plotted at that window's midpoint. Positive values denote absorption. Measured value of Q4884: 1.2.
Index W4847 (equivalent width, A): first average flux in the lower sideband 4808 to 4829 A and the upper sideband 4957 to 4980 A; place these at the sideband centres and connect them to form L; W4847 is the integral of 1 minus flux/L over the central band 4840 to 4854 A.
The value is 1.0 A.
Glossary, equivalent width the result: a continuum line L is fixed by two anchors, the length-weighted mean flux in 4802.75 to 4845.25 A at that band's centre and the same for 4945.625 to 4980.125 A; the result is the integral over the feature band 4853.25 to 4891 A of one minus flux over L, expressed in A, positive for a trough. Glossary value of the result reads 2.8 A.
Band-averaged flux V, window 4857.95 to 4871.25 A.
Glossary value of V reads 11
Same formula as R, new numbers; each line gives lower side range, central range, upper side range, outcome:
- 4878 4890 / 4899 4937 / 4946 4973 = -0.8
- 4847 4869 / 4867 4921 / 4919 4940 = 1.1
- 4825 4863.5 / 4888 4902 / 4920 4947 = 0.4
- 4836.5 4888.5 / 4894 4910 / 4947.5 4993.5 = -0.7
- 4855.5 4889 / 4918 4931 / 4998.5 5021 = -0.4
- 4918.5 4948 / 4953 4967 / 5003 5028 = -0.7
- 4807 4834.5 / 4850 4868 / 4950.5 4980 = 1.0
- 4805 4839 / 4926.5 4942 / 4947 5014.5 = 0.2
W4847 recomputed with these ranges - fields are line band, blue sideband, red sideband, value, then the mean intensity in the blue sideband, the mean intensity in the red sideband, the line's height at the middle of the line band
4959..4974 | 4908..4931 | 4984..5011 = 0.6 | 11.4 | 12.3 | 12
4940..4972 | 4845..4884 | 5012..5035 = -3.2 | 10.5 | 10.6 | 10.5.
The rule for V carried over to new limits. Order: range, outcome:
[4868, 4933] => 11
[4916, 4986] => 11.4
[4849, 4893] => 10.5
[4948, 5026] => 11.5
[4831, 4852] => 10.8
